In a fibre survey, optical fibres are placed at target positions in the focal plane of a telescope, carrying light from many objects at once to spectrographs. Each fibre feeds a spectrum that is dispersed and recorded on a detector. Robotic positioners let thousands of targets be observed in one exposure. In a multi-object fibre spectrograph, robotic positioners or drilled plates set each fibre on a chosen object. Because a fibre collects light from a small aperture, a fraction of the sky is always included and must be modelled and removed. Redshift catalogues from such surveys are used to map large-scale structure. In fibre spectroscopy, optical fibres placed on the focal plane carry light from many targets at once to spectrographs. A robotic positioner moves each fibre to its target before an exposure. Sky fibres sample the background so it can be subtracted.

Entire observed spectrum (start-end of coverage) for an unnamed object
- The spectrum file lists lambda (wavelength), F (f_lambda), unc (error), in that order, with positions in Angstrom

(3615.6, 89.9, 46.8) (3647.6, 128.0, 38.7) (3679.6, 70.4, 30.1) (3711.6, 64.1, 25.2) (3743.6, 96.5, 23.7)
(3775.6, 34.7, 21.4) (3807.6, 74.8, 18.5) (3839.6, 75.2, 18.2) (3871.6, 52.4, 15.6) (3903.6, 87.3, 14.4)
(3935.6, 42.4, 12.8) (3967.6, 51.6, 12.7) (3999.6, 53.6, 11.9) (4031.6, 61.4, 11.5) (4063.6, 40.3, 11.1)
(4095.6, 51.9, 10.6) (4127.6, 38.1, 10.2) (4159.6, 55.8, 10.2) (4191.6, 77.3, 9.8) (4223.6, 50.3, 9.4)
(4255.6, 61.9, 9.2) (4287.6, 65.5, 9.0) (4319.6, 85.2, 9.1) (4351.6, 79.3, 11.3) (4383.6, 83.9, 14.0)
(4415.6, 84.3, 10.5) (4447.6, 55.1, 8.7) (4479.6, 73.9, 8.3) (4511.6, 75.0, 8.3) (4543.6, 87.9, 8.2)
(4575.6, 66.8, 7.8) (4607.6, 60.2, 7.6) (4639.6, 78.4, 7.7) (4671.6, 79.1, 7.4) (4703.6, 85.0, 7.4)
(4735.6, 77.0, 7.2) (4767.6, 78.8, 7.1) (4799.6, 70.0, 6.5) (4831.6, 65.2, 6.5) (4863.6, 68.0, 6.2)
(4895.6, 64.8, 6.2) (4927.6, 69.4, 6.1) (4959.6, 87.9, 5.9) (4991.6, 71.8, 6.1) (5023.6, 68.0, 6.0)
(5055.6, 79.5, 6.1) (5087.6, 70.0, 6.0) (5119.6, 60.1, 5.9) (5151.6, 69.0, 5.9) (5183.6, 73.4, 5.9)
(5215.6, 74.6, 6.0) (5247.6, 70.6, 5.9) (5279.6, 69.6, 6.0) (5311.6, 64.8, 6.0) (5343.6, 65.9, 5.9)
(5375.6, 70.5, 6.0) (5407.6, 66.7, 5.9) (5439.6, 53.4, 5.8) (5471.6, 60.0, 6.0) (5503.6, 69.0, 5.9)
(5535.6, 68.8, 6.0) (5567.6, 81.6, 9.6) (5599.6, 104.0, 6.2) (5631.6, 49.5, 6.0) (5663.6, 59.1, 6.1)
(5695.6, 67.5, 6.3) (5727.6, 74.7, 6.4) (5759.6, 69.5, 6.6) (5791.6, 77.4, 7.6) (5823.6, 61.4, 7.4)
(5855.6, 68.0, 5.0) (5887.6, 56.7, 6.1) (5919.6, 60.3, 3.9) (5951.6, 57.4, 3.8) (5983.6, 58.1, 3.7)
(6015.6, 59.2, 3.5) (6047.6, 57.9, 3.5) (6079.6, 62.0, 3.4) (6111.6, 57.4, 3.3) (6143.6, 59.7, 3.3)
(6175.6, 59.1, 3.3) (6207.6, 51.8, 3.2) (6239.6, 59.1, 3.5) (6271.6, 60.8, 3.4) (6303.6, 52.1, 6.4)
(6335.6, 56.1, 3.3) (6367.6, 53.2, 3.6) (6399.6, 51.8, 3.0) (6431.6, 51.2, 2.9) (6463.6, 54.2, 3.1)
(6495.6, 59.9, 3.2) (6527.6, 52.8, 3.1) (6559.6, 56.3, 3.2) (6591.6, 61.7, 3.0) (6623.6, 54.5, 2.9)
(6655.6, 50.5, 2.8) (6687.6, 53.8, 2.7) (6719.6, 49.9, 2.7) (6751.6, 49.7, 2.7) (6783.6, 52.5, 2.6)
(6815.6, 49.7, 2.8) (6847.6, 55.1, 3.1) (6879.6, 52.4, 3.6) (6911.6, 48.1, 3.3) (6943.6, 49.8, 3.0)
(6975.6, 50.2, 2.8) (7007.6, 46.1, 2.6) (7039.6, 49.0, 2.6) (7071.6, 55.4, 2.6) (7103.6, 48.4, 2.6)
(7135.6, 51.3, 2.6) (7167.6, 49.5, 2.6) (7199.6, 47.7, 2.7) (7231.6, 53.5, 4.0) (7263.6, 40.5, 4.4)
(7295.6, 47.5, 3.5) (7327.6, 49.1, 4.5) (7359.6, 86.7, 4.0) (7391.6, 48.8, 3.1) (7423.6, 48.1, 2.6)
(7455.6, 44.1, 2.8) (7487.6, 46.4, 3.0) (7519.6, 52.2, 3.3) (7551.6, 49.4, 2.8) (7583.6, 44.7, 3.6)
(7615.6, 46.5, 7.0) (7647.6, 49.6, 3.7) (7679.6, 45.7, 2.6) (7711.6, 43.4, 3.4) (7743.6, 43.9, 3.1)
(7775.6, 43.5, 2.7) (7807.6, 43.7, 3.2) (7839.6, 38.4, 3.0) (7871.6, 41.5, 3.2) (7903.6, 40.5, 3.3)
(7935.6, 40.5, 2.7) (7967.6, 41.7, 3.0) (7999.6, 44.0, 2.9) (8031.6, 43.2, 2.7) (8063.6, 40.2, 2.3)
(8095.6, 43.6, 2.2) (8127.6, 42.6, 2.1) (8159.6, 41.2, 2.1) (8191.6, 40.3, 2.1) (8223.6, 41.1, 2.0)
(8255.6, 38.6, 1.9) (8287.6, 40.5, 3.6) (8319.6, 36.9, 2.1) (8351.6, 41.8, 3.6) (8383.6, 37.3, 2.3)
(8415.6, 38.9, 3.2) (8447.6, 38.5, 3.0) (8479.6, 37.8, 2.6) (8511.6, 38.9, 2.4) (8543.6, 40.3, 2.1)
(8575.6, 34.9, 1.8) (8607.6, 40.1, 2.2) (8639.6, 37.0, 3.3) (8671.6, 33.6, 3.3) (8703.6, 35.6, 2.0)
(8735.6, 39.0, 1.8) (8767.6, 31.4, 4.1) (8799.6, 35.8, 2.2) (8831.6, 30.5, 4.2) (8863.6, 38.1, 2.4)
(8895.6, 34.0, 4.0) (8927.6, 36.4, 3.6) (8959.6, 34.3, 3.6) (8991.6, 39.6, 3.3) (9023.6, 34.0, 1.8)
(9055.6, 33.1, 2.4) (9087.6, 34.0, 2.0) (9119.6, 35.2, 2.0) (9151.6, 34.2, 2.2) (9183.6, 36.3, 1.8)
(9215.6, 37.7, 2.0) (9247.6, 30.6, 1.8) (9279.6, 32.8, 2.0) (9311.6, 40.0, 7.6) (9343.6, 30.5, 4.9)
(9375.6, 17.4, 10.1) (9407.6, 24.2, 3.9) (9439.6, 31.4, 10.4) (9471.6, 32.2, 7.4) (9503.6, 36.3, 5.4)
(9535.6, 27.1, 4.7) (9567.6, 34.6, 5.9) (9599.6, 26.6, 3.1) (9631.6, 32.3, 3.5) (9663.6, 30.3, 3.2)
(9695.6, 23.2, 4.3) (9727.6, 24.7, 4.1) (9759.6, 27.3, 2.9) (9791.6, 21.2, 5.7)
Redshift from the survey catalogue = 0.120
